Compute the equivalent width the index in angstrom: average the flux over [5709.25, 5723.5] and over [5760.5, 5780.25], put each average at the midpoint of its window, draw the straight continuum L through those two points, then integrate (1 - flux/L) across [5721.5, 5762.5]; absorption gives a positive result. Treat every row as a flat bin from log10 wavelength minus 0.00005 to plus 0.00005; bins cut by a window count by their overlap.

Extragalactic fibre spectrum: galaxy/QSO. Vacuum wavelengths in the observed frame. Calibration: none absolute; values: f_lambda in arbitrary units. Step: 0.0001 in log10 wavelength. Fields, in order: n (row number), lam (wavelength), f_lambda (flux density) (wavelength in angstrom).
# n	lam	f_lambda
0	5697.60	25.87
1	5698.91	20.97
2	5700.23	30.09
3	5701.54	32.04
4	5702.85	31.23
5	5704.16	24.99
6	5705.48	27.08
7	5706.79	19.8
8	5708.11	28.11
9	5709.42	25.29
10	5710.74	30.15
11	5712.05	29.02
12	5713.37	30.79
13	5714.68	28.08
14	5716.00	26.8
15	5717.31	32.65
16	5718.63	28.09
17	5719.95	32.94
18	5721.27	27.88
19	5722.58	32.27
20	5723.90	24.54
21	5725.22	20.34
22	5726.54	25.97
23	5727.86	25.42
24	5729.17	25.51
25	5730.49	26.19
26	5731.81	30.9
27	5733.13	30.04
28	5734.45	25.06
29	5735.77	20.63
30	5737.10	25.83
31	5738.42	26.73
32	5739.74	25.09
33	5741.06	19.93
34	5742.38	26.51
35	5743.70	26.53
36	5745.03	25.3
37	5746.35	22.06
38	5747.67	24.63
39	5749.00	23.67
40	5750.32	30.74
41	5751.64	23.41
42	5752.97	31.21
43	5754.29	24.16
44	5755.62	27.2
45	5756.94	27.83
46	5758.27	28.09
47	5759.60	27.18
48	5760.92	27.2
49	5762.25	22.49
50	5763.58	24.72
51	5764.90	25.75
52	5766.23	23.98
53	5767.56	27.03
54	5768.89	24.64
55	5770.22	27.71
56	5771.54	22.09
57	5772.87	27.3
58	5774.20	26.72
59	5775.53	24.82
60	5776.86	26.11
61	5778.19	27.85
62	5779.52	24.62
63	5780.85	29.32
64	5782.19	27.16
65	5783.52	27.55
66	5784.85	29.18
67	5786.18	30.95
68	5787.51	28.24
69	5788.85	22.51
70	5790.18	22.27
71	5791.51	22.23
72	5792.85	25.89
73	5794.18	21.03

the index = 2.4 angstrom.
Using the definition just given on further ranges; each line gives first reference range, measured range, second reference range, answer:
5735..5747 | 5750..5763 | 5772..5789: -0.7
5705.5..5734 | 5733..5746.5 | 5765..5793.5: 1.2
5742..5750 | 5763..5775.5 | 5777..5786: 0.6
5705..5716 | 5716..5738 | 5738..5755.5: -0.6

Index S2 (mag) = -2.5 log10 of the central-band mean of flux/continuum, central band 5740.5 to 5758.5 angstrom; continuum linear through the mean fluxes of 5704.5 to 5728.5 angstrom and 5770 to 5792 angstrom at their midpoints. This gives 0.044 mag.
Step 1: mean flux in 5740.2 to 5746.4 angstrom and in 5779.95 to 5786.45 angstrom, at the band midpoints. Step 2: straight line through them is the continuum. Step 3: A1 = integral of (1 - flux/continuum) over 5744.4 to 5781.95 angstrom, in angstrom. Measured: 0.52 angstrom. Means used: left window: 24.3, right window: 28.5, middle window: 26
